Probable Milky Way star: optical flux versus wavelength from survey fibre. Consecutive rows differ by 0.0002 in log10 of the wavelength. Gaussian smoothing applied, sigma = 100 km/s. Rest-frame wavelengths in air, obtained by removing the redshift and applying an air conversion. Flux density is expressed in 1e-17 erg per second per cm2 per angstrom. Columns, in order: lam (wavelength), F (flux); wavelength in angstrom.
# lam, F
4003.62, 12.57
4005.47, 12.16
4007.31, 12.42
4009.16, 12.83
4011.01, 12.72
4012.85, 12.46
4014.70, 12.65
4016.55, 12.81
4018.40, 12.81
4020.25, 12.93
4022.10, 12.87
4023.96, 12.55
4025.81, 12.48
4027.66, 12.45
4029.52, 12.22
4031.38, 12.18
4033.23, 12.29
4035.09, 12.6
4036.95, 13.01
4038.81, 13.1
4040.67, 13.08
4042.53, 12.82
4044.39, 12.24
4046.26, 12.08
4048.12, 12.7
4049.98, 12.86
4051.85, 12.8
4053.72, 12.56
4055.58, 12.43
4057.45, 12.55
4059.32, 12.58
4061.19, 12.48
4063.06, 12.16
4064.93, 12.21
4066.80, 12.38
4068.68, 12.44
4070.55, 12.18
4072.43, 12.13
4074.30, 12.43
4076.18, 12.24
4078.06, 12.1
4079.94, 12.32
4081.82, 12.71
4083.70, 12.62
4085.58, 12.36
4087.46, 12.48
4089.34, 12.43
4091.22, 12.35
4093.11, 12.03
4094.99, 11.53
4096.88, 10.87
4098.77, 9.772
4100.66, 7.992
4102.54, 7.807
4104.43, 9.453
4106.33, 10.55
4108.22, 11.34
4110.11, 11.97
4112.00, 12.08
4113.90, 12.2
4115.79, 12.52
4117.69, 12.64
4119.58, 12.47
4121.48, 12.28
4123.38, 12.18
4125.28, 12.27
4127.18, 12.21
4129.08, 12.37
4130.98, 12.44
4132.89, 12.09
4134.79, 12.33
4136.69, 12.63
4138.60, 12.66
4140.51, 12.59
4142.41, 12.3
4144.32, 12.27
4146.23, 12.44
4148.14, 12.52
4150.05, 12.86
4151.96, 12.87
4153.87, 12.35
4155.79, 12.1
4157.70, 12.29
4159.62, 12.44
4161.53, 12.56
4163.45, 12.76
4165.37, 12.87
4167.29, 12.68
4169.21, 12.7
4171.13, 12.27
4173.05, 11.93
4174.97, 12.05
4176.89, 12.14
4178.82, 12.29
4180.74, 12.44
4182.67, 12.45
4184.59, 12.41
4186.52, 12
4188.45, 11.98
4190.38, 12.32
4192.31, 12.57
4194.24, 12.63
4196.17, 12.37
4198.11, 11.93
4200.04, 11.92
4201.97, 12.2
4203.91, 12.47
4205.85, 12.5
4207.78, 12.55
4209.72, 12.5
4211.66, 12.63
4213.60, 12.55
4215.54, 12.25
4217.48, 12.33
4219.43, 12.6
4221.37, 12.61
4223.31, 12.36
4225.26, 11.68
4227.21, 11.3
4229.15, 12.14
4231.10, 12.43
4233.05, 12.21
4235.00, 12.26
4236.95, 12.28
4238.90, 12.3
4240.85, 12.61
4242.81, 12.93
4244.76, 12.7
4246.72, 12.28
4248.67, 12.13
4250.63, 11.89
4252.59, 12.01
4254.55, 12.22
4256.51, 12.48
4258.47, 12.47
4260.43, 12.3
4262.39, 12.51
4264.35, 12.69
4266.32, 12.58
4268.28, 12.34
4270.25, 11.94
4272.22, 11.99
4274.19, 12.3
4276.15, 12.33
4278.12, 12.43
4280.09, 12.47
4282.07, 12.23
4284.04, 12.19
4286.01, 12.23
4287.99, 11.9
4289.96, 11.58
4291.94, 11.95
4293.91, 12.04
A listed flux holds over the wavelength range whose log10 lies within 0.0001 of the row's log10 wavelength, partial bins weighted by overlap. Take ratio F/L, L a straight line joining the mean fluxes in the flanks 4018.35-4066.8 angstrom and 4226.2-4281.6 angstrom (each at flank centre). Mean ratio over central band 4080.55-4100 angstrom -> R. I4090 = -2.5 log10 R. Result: 0.06 mag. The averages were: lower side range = 12.6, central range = 11.9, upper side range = 12.3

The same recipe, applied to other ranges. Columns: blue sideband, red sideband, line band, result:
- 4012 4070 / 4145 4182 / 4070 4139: 0.06 mag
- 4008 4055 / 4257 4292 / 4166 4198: 0.01 mag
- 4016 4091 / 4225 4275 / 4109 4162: 0.00 mag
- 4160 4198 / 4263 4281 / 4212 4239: 0.01 mag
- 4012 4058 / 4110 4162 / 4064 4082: 0.02 mag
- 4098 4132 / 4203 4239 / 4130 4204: -0.05 mag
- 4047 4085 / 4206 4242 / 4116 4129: 0.00 mag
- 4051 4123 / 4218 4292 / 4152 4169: -0.04 mag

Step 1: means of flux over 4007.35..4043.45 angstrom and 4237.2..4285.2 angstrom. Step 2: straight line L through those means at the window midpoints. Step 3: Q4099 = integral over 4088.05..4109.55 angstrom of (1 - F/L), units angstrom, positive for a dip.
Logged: 3.3 angstrom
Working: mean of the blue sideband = 12.7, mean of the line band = 10.6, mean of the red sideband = 12.3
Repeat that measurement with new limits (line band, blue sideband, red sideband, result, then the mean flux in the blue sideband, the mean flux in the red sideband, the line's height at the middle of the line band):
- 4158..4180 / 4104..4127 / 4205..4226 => -0.4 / 11.9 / 12.4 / 12.2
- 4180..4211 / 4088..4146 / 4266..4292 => -1.0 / 11.7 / 12.2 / 11.9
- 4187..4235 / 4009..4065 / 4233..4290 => 0.3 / 12.6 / 12.3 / 12.4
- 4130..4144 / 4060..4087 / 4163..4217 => -0.1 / 12.3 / 12.4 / 12.4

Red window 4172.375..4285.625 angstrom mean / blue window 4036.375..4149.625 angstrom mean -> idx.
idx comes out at 1.02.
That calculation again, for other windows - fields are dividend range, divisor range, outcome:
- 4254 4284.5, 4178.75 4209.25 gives 1.00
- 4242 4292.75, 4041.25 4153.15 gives 1.02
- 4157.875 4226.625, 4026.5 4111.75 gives 1.03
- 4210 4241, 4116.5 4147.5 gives 0.99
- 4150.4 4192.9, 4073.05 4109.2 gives 1.09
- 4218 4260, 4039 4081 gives 0.99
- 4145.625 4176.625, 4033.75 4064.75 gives 0.99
